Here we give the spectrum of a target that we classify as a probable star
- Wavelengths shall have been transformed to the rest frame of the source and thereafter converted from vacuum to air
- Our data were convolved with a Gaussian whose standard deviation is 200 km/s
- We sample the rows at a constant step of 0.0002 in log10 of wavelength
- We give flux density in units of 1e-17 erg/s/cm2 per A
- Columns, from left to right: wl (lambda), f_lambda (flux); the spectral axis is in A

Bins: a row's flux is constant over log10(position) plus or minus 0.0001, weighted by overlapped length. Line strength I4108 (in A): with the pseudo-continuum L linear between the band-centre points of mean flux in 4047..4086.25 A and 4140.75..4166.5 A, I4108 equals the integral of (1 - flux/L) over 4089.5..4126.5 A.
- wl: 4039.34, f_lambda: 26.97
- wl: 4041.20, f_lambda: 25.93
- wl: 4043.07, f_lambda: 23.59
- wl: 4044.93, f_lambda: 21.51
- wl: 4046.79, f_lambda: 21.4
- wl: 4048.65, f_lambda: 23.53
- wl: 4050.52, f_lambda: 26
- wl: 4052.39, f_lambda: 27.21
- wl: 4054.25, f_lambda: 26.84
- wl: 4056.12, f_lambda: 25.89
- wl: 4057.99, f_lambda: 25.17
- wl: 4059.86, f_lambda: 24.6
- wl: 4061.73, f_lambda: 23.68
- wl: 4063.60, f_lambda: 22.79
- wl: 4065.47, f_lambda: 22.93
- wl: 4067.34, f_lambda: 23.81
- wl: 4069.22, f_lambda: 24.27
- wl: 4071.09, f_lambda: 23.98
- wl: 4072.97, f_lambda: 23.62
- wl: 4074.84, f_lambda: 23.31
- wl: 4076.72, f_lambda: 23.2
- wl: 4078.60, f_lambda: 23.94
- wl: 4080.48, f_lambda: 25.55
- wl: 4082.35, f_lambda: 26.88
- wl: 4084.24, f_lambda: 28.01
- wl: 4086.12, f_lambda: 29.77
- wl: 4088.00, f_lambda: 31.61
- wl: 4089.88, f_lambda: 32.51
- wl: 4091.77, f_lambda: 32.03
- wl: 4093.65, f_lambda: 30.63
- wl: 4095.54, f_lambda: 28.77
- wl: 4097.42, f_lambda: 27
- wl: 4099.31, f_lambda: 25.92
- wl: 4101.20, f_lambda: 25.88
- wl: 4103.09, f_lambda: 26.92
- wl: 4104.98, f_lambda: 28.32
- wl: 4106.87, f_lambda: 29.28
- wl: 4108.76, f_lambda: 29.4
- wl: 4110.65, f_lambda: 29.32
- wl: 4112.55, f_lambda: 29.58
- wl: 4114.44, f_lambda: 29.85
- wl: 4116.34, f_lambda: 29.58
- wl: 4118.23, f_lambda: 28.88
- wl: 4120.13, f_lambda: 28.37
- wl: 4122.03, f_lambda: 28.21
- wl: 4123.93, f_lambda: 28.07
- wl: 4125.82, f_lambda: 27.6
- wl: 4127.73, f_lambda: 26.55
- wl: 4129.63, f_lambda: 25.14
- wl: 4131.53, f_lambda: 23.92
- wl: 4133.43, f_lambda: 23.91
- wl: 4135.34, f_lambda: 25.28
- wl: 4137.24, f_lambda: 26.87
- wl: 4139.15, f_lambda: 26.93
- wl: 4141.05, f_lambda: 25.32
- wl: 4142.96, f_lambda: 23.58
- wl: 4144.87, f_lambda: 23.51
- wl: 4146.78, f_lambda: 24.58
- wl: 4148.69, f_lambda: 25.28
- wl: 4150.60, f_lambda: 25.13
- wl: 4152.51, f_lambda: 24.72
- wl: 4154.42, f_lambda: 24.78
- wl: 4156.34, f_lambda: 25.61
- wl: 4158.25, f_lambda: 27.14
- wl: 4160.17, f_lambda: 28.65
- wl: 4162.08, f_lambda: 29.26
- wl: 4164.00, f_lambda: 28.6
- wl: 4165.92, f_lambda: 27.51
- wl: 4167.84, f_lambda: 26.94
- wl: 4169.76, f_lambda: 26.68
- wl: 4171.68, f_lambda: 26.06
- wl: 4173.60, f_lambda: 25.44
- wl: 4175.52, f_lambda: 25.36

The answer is -4.9 A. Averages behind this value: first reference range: 24.8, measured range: 28.8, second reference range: 26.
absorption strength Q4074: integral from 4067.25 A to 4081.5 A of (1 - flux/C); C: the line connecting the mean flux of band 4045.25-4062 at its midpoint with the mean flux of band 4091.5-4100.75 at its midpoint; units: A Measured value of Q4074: 1.4 A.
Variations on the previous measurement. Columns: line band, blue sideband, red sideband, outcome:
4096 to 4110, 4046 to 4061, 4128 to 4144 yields -1.38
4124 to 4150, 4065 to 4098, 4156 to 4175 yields 1.65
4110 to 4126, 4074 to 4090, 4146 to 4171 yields -1.27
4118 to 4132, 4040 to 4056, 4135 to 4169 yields -0.75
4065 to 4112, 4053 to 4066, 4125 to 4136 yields -4.10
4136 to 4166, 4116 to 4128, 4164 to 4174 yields 1.39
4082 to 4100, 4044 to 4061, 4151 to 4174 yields -2.86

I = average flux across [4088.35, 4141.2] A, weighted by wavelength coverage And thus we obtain 27.9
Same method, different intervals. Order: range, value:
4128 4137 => 24.9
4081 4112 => 28.9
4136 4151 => 25.2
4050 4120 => 27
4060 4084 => 24.1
